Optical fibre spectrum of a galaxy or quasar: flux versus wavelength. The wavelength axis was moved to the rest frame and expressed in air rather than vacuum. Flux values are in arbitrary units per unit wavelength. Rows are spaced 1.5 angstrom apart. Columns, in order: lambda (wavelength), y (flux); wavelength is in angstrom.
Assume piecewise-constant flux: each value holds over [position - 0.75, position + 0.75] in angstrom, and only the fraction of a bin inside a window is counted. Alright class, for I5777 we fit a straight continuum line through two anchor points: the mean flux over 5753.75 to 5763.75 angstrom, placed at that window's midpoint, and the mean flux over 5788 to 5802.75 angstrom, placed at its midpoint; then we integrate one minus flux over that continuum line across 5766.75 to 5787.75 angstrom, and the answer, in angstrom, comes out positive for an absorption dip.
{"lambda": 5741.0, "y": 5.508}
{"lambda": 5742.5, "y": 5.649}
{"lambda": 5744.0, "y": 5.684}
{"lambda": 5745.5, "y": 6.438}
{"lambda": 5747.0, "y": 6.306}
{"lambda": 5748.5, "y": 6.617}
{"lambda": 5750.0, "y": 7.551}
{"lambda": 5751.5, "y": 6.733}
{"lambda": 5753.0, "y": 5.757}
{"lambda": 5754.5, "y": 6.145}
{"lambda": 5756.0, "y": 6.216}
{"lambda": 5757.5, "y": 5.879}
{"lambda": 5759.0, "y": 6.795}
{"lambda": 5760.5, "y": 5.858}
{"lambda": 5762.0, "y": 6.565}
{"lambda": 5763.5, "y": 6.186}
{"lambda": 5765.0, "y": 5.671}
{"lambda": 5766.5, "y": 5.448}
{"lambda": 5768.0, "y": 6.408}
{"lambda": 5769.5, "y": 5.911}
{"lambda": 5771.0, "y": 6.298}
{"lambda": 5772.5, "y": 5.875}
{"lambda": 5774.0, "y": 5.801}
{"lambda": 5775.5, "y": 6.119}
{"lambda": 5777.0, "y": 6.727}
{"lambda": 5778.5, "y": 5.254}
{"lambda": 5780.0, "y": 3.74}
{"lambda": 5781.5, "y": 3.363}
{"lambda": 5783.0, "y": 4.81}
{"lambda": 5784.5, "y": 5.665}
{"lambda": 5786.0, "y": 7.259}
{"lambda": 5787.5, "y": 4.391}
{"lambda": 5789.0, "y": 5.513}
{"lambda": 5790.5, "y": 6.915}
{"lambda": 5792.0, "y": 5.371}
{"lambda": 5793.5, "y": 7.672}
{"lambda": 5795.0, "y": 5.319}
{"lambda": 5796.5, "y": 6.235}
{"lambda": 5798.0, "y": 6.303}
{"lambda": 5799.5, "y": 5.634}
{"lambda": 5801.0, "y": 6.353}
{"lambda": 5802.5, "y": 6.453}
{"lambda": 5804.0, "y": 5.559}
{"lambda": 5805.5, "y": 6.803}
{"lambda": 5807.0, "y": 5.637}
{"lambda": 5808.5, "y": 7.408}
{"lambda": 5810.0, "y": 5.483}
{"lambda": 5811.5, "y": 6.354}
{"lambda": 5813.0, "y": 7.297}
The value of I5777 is 2.1 angstrom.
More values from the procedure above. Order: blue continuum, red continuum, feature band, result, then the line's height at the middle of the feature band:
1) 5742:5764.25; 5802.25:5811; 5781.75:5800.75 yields 1.1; 6.24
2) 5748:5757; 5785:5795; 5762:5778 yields 0.6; 6.31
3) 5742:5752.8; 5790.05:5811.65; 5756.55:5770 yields 0.6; 6.35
